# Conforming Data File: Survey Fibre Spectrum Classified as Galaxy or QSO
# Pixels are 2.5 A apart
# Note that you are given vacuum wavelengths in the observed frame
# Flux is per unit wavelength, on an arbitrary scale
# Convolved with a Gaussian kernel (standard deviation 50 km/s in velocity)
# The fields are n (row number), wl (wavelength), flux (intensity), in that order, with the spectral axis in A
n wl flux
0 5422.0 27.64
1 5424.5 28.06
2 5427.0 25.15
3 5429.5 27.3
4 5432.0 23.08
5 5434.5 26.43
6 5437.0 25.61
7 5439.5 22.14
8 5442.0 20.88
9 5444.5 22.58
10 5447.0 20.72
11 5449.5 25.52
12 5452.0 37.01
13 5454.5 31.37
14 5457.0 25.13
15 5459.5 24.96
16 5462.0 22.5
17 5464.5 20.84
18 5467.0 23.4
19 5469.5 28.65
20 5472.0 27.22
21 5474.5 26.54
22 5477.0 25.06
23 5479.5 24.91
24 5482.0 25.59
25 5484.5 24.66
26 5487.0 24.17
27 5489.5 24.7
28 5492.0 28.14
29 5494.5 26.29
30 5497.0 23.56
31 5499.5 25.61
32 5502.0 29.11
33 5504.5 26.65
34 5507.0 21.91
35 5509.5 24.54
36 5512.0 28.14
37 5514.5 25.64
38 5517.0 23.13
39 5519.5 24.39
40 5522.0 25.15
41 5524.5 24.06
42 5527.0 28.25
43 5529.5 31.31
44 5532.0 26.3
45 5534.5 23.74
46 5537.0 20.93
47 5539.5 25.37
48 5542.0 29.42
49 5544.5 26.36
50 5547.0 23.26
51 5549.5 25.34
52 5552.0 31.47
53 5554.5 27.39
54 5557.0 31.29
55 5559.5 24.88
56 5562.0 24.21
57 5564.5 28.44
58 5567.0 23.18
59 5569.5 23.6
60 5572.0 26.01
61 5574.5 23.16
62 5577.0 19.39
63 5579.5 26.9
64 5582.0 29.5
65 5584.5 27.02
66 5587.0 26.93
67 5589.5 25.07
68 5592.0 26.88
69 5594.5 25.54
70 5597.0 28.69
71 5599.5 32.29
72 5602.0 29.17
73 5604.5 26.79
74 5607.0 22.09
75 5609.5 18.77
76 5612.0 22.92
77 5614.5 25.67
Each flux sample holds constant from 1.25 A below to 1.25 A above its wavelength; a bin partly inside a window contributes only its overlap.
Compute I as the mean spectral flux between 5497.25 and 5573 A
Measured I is 25.9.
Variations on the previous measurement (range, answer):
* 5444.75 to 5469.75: 25.8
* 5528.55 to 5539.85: 25.4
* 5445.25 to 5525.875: 25.6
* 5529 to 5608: 26.3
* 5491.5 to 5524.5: 25.4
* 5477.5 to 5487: 24.9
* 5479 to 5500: 25.3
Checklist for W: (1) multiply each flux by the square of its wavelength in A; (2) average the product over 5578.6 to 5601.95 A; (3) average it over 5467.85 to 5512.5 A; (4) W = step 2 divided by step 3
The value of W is 1.1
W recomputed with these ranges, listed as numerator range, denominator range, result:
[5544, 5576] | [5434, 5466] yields 1.08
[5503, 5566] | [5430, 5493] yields 1.06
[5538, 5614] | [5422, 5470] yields 1.08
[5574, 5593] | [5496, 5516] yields 1.03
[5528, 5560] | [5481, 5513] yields 1.06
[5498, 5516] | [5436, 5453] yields 1.07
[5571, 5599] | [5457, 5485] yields 1.09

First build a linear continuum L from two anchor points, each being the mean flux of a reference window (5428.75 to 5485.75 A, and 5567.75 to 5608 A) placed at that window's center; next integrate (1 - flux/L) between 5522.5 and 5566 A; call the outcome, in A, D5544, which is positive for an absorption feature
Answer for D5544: -1.1 A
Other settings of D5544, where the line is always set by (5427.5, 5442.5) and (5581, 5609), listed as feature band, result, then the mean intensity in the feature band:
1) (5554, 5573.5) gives 0.4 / 26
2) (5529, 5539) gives 0.4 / 25.1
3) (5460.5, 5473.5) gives 0.2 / 24.6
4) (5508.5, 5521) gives 0.3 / 25.2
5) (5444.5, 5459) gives -1.5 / 27.3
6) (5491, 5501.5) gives -0.3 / 26.1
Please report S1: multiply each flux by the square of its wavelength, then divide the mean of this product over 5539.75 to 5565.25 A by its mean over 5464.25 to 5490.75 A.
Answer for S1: 1.1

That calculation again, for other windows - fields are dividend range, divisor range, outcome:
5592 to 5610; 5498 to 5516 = 1.06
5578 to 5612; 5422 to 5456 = 1.08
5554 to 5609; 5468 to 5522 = 1.05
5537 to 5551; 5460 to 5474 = 1.07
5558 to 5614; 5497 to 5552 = 1.01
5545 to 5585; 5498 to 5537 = 1.03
